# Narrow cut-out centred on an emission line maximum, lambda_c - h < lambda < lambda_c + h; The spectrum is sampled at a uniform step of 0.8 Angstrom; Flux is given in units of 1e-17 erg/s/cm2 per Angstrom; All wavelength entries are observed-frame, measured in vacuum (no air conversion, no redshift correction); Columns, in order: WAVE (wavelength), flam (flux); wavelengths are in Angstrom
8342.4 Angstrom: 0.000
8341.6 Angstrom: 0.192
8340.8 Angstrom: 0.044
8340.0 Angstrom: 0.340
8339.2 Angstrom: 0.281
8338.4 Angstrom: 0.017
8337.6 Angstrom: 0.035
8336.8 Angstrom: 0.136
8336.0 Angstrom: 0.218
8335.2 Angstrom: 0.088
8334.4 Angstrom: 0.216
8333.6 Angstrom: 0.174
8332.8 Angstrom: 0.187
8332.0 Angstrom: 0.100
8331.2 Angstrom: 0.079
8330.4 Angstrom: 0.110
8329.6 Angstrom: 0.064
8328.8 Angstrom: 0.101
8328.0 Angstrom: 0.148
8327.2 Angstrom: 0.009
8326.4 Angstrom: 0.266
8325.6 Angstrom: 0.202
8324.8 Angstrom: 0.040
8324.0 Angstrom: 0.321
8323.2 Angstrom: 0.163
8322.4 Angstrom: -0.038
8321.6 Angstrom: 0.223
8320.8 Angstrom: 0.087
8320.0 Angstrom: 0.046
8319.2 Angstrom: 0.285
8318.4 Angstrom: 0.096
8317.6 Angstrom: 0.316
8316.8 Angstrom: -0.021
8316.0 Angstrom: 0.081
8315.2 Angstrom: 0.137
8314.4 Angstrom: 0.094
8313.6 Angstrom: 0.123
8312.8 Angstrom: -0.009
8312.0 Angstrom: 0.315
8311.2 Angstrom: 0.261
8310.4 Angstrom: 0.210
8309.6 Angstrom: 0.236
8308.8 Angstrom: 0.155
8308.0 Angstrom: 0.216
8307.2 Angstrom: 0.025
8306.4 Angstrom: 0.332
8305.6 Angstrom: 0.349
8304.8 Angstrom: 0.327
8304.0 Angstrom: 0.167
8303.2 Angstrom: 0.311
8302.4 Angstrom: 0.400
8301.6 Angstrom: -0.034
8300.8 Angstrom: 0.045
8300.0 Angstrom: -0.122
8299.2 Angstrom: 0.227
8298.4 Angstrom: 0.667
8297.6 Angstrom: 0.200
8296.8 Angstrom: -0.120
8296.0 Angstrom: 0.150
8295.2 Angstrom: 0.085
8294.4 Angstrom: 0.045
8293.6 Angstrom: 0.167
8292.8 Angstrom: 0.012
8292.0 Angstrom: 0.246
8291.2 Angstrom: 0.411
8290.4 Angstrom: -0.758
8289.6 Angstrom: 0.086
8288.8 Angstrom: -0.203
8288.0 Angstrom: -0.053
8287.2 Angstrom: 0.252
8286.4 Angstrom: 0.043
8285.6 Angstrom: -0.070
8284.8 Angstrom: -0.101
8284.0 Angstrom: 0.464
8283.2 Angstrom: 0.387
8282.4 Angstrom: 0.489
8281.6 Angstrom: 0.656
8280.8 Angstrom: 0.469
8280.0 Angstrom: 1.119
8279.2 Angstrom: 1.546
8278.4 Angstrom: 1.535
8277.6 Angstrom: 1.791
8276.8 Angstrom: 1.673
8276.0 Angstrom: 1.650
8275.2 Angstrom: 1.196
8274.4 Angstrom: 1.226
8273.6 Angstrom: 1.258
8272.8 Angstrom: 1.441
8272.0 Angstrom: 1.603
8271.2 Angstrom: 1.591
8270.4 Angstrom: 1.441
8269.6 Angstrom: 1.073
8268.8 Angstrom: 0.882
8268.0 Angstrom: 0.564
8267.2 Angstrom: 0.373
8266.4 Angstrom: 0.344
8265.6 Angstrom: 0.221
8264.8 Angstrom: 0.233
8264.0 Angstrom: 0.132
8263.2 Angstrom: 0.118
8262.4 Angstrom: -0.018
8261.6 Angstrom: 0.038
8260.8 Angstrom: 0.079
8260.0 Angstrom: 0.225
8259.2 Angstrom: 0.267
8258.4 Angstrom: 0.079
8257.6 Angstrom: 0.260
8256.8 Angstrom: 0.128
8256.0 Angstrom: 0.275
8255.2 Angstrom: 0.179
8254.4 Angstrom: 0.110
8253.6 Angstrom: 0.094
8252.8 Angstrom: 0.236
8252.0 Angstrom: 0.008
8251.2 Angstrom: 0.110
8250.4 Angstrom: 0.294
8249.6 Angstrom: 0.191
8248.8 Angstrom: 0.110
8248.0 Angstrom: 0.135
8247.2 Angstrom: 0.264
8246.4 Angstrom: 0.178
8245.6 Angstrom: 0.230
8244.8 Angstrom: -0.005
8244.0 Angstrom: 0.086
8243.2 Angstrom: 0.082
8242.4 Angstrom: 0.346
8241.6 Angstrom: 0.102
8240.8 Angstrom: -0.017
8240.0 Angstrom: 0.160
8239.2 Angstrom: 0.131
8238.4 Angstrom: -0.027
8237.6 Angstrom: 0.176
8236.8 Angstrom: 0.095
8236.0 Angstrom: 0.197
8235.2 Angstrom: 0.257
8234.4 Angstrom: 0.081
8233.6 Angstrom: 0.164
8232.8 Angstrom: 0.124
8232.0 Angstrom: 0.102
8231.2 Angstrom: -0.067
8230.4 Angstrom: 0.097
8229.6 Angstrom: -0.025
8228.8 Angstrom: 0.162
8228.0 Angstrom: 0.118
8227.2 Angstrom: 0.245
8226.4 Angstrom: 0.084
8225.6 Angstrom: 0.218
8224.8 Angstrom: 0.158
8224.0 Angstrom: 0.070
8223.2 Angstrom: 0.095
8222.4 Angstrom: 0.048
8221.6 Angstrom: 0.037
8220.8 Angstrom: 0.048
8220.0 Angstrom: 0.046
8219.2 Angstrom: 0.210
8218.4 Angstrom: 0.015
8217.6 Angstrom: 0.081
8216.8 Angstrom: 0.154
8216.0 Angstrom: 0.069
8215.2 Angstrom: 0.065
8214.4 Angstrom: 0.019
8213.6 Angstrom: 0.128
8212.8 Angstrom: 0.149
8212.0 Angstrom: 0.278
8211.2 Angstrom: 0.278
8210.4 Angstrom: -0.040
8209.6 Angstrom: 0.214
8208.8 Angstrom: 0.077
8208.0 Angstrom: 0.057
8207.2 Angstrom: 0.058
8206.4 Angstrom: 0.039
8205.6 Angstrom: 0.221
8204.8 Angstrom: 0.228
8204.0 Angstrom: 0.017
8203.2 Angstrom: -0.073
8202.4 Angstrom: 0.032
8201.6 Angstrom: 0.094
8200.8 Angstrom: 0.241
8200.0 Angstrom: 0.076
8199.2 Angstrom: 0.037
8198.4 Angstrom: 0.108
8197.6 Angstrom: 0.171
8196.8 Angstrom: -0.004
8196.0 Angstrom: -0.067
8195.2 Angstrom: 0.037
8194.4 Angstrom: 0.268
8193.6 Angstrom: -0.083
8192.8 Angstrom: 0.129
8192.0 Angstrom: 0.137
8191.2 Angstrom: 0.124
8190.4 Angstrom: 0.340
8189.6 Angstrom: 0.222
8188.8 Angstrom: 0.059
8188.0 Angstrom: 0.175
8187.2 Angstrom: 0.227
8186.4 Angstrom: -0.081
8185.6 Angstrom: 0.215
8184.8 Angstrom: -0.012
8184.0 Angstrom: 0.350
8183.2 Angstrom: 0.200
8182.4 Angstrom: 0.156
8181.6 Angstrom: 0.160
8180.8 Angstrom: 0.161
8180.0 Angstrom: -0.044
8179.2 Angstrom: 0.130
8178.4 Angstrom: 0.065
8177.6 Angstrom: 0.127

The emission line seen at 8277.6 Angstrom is [O II] 3727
